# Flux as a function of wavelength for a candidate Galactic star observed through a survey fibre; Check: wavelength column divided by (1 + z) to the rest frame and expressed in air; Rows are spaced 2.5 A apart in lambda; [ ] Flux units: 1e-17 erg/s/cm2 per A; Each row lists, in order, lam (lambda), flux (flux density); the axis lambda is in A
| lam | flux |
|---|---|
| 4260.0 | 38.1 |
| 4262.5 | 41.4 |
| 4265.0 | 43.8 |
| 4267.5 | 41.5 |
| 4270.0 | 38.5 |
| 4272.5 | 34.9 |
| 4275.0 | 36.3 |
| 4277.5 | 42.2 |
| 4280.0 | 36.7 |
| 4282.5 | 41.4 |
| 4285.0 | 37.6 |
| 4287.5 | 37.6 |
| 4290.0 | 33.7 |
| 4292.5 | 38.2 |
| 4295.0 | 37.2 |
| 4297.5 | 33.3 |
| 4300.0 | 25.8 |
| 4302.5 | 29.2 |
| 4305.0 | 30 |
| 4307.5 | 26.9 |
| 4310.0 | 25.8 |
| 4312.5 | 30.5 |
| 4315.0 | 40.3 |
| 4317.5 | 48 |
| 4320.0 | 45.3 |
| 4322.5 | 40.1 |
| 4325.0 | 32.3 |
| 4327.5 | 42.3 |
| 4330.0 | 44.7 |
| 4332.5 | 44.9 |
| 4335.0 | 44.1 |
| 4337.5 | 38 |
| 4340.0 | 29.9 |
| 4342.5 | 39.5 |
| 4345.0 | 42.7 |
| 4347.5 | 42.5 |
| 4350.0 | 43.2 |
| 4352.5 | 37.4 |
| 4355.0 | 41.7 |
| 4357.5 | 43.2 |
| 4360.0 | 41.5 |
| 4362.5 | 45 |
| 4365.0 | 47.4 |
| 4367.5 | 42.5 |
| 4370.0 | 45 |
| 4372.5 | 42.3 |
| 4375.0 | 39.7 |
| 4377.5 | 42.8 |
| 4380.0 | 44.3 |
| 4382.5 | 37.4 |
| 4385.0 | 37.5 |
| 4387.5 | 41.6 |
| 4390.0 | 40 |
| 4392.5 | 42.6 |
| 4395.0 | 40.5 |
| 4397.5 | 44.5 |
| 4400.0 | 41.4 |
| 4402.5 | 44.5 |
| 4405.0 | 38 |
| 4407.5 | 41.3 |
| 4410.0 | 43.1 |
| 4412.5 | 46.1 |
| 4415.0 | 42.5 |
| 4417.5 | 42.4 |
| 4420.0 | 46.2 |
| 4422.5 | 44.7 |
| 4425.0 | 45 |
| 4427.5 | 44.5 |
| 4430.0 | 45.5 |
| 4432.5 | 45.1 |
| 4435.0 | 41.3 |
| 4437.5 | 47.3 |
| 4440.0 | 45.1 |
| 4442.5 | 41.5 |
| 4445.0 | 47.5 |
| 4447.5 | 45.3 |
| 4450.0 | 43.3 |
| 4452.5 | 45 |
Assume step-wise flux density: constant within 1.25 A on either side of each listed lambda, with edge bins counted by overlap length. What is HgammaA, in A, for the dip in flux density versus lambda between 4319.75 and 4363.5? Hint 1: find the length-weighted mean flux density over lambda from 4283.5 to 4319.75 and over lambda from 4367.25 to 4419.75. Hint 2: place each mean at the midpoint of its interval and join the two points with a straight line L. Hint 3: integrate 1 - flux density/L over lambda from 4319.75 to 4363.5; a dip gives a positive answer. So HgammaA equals -3.9 A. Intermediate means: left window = 34.2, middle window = 40.9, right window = 42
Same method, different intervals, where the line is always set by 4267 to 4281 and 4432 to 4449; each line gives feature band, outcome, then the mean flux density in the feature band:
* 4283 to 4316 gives 5.27 A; 32.9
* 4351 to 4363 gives -0.04 A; 41.6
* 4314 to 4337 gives -1.21 A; 42.3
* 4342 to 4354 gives -0.02 A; 41.2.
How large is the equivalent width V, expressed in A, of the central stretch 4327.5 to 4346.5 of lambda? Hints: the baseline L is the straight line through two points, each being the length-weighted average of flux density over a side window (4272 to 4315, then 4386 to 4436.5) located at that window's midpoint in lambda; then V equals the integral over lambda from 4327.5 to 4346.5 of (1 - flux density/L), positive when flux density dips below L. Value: -1.7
